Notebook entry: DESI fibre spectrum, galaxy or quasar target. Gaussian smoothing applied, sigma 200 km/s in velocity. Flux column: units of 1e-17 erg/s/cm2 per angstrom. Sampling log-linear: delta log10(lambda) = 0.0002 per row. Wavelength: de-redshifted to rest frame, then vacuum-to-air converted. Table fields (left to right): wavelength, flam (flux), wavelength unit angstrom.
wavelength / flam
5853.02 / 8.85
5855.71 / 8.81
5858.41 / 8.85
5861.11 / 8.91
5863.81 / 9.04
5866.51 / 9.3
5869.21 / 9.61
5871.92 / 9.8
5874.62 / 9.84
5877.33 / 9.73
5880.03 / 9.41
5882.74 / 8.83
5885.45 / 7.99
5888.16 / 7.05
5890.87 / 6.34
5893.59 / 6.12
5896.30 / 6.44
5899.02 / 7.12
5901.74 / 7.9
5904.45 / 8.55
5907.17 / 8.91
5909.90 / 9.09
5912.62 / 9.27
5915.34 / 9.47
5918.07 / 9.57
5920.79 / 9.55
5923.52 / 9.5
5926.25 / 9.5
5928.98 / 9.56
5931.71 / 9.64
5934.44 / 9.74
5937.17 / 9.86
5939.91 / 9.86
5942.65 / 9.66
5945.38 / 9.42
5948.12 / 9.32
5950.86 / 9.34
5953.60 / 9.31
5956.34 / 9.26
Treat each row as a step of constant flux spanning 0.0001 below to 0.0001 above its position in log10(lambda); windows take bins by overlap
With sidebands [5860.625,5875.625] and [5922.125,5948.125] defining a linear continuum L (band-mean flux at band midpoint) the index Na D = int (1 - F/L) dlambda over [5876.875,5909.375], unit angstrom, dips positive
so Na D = 5.7 angstrom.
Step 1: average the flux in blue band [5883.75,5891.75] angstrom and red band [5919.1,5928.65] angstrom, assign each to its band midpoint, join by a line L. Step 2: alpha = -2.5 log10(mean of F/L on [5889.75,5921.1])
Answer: 0.03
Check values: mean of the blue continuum 7.25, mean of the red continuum 9.52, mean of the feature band 8.16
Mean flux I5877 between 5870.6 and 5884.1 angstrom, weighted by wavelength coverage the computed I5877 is 9.52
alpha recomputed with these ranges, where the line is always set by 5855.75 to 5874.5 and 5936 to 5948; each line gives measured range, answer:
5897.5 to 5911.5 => 0.14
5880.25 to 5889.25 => 0.15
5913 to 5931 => 0.00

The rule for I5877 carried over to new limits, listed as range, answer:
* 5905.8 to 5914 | 9.09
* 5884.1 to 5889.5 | 7.52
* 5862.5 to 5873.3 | 9.44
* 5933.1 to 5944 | 9.78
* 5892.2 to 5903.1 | 6.9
